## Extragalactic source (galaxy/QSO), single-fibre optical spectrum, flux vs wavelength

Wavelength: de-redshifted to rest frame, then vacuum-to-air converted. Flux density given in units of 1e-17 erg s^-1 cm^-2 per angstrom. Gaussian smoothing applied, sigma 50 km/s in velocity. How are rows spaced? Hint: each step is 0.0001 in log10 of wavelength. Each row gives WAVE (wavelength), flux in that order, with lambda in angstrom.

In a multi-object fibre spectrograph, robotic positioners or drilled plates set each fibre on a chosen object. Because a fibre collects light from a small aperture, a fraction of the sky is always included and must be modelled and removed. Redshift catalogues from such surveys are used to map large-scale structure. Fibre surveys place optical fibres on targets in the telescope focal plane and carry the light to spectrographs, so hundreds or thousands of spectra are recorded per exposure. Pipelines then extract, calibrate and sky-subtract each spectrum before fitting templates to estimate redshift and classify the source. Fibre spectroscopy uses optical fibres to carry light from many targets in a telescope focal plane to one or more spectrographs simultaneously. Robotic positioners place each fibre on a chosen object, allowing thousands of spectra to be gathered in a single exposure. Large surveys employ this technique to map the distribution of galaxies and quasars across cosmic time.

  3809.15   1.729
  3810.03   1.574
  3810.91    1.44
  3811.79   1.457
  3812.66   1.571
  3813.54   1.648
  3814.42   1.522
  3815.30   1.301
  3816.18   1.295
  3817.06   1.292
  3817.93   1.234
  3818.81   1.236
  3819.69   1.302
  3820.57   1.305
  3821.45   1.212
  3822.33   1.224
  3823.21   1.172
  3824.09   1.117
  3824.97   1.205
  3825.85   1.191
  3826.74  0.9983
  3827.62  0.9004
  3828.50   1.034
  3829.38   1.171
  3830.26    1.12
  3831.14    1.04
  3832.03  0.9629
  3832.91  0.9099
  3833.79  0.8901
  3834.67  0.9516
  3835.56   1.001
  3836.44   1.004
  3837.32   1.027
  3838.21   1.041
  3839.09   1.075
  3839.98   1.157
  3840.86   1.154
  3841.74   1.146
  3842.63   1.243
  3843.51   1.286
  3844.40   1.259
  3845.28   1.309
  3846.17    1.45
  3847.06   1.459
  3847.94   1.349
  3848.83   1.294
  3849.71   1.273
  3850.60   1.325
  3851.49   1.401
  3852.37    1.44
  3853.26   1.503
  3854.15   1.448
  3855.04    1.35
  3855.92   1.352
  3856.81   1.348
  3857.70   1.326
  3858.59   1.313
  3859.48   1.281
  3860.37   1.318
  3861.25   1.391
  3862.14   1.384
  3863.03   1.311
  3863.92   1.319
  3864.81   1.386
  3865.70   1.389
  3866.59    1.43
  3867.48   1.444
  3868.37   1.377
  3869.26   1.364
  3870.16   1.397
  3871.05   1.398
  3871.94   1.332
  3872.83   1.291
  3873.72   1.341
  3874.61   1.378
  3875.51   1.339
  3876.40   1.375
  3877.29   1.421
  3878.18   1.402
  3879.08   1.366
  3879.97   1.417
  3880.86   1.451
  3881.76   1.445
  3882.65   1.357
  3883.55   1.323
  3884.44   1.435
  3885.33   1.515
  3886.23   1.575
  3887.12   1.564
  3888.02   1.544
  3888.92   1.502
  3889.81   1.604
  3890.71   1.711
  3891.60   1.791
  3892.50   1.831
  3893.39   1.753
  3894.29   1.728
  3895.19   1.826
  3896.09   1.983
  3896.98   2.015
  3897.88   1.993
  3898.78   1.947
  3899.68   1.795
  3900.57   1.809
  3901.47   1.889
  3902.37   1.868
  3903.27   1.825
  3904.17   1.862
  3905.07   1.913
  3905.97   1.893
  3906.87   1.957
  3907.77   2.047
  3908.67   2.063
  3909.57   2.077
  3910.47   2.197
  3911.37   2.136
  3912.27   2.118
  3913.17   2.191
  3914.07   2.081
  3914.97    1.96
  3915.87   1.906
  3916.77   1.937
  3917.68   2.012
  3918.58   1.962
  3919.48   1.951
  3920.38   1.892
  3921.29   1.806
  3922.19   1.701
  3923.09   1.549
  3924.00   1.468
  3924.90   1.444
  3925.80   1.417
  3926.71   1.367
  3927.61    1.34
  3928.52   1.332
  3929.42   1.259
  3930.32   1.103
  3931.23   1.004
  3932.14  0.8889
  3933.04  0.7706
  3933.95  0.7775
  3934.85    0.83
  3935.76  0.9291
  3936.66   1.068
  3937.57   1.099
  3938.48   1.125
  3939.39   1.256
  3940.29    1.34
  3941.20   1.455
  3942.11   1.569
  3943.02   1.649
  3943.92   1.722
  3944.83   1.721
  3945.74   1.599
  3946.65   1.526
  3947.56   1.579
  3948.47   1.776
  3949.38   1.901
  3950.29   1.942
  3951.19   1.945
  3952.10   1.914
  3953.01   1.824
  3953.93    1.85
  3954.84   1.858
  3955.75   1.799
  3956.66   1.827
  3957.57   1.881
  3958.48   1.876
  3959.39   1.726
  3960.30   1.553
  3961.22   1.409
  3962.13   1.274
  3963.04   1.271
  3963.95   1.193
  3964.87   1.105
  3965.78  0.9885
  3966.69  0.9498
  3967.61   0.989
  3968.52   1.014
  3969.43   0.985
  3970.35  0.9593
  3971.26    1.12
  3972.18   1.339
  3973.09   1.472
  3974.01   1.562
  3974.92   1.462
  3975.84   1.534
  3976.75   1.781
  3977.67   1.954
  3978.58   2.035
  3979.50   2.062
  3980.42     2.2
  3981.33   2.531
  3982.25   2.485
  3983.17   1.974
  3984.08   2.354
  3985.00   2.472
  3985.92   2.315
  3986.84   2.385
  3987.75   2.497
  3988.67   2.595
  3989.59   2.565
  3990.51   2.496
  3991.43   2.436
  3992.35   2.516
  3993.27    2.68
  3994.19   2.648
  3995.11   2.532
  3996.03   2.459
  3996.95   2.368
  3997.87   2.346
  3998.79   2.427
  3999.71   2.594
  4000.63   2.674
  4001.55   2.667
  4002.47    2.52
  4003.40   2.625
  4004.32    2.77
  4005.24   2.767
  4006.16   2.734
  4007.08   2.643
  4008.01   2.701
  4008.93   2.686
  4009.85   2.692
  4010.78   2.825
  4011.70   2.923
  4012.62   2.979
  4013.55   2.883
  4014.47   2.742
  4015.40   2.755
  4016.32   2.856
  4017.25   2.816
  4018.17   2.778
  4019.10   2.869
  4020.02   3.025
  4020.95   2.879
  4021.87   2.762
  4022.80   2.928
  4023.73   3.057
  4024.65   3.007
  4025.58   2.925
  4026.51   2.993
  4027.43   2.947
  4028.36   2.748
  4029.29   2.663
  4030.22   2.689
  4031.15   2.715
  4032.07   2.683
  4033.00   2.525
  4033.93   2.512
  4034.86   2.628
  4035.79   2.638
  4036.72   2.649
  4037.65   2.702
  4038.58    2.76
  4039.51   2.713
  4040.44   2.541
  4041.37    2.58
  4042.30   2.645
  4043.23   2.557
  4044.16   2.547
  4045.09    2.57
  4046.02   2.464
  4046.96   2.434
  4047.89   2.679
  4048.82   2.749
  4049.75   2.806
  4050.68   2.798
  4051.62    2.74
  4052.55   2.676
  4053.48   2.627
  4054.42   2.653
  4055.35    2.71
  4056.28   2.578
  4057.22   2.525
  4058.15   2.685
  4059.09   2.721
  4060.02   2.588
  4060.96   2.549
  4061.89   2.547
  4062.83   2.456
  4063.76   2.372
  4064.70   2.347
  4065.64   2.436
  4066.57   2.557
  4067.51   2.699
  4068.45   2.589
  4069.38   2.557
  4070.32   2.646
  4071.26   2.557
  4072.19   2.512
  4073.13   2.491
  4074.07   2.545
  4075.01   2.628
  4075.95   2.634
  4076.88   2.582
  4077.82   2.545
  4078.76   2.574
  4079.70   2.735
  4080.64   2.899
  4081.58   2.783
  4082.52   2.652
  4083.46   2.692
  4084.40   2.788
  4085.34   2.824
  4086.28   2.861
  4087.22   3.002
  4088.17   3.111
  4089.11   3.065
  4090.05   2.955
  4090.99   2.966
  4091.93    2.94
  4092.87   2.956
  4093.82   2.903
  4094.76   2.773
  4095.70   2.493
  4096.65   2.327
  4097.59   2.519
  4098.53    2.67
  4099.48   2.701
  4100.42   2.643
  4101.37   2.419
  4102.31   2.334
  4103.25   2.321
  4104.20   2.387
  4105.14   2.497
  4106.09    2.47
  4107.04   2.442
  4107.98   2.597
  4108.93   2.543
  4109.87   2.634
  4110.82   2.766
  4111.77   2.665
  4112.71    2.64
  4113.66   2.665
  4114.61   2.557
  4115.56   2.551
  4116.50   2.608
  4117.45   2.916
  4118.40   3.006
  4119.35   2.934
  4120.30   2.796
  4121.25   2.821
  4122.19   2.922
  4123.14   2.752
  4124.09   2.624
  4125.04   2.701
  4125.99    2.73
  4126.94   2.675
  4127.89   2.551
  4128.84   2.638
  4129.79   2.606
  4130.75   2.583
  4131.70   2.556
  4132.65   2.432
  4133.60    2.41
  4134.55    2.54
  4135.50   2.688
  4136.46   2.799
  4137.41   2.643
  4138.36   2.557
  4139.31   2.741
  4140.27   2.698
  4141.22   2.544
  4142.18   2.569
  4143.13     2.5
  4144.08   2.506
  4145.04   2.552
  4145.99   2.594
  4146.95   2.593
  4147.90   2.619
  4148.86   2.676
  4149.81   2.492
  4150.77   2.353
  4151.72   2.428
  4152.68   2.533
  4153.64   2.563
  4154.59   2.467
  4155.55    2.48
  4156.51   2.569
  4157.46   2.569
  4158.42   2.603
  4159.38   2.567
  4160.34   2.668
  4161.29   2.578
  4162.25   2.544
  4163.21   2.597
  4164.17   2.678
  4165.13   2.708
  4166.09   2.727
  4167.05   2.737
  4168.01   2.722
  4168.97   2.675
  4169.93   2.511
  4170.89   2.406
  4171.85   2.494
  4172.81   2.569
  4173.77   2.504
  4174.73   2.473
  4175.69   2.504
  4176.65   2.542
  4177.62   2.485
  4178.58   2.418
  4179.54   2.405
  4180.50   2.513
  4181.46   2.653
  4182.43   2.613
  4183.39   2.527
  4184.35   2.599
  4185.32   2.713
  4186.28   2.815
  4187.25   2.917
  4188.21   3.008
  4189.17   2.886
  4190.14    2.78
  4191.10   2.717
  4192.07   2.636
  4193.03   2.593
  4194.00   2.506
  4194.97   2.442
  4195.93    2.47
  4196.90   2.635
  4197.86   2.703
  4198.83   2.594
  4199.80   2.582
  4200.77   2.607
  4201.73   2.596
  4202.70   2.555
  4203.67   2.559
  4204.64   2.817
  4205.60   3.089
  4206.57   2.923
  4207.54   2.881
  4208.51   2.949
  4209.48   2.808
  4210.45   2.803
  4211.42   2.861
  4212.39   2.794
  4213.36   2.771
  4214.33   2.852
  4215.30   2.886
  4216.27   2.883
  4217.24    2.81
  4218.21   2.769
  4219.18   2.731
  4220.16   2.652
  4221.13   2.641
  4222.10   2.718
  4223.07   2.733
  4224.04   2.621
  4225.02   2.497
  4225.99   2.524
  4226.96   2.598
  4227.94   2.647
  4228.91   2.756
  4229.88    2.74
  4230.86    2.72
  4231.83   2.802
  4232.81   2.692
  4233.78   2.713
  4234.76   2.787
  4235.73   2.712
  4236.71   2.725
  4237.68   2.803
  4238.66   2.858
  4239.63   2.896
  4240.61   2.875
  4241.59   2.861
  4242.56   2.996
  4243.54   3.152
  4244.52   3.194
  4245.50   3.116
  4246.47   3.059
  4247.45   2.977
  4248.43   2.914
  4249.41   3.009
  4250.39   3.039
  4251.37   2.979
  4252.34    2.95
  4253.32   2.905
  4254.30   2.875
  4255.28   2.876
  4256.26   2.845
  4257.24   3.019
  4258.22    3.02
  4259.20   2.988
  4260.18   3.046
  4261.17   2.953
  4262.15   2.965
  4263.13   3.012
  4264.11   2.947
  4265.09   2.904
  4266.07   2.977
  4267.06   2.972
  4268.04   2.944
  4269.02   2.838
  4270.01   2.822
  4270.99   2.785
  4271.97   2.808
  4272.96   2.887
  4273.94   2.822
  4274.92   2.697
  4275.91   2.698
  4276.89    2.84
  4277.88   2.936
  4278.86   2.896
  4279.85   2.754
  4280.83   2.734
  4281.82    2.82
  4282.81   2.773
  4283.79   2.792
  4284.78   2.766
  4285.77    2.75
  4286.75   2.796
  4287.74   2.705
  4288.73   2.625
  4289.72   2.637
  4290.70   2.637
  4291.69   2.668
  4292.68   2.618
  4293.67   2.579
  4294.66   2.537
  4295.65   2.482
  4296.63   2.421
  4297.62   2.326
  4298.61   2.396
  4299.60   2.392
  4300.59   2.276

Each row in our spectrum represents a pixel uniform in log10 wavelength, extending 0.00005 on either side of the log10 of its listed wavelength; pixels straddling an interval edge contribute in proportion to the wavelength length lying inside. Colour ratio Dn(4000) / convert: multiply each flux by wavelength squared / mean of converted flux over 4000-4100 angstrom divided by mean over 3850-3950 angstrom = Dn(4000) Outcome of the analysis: 1.9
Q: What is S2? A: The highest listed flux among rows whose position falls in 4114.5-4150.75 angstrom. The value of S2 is 3.006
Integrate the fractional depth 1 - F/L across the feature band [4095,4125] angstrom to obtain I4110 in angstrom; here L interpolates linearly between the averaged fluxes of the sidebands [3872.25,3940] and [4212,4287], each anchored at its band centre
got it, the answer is -3.6 angstrom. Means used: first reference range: 1.6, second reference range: 2.84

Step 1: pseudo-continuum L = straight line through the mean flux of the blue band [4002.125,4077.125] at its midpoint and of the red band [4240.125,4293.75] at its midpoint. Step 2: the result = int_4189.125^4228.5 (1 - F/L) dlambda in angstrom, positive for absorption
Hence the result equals 1.6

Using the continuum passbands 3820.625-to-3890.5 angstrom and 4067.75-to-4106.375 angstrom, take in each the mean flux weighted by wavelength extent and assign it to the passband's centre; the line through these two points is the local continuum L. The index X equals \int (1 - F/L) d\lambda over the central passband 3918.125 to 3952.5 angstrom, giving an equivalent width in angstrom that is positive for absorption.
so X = 6.2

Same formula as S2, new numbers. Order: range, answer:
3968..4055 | 3.057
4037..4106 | 3.111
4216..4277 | 3.194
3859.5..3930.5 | 2.197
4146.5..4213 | 3.089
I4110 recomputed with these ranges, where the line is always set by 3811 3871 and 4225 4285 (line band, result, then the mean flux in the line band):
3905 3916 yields -3.7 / 2.05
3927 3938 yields 3.9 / 1.04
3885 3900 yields -2.9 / 1.75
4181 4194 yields -0.6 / 2.72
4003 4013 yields -4.4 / 2.76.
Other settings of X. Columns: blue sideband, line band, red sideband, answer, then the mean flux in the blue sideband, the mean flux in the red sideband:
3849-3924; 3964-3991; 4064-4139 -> 3.7 angstrom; 1.63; 2.66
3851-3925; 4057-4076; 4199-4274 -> -2.5 angstrom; 1.63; 2.84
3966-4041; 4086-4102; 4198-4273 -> -1.2 angstrom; 2.43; 2.84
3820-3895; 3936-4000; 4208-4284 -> -1.5 angstrom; 1.32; 2.85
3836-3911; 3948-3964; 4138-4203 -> 0.7 angstrom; 1.51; 2.59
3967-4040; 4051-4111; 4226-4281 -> -1.4 angstrom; 2.44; 2.88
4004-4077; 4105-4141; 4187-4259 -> 1.0 angstrom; 2.69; 2.8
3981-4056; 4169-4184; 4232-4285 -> 1.6 angstrom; 2.66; 2.89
